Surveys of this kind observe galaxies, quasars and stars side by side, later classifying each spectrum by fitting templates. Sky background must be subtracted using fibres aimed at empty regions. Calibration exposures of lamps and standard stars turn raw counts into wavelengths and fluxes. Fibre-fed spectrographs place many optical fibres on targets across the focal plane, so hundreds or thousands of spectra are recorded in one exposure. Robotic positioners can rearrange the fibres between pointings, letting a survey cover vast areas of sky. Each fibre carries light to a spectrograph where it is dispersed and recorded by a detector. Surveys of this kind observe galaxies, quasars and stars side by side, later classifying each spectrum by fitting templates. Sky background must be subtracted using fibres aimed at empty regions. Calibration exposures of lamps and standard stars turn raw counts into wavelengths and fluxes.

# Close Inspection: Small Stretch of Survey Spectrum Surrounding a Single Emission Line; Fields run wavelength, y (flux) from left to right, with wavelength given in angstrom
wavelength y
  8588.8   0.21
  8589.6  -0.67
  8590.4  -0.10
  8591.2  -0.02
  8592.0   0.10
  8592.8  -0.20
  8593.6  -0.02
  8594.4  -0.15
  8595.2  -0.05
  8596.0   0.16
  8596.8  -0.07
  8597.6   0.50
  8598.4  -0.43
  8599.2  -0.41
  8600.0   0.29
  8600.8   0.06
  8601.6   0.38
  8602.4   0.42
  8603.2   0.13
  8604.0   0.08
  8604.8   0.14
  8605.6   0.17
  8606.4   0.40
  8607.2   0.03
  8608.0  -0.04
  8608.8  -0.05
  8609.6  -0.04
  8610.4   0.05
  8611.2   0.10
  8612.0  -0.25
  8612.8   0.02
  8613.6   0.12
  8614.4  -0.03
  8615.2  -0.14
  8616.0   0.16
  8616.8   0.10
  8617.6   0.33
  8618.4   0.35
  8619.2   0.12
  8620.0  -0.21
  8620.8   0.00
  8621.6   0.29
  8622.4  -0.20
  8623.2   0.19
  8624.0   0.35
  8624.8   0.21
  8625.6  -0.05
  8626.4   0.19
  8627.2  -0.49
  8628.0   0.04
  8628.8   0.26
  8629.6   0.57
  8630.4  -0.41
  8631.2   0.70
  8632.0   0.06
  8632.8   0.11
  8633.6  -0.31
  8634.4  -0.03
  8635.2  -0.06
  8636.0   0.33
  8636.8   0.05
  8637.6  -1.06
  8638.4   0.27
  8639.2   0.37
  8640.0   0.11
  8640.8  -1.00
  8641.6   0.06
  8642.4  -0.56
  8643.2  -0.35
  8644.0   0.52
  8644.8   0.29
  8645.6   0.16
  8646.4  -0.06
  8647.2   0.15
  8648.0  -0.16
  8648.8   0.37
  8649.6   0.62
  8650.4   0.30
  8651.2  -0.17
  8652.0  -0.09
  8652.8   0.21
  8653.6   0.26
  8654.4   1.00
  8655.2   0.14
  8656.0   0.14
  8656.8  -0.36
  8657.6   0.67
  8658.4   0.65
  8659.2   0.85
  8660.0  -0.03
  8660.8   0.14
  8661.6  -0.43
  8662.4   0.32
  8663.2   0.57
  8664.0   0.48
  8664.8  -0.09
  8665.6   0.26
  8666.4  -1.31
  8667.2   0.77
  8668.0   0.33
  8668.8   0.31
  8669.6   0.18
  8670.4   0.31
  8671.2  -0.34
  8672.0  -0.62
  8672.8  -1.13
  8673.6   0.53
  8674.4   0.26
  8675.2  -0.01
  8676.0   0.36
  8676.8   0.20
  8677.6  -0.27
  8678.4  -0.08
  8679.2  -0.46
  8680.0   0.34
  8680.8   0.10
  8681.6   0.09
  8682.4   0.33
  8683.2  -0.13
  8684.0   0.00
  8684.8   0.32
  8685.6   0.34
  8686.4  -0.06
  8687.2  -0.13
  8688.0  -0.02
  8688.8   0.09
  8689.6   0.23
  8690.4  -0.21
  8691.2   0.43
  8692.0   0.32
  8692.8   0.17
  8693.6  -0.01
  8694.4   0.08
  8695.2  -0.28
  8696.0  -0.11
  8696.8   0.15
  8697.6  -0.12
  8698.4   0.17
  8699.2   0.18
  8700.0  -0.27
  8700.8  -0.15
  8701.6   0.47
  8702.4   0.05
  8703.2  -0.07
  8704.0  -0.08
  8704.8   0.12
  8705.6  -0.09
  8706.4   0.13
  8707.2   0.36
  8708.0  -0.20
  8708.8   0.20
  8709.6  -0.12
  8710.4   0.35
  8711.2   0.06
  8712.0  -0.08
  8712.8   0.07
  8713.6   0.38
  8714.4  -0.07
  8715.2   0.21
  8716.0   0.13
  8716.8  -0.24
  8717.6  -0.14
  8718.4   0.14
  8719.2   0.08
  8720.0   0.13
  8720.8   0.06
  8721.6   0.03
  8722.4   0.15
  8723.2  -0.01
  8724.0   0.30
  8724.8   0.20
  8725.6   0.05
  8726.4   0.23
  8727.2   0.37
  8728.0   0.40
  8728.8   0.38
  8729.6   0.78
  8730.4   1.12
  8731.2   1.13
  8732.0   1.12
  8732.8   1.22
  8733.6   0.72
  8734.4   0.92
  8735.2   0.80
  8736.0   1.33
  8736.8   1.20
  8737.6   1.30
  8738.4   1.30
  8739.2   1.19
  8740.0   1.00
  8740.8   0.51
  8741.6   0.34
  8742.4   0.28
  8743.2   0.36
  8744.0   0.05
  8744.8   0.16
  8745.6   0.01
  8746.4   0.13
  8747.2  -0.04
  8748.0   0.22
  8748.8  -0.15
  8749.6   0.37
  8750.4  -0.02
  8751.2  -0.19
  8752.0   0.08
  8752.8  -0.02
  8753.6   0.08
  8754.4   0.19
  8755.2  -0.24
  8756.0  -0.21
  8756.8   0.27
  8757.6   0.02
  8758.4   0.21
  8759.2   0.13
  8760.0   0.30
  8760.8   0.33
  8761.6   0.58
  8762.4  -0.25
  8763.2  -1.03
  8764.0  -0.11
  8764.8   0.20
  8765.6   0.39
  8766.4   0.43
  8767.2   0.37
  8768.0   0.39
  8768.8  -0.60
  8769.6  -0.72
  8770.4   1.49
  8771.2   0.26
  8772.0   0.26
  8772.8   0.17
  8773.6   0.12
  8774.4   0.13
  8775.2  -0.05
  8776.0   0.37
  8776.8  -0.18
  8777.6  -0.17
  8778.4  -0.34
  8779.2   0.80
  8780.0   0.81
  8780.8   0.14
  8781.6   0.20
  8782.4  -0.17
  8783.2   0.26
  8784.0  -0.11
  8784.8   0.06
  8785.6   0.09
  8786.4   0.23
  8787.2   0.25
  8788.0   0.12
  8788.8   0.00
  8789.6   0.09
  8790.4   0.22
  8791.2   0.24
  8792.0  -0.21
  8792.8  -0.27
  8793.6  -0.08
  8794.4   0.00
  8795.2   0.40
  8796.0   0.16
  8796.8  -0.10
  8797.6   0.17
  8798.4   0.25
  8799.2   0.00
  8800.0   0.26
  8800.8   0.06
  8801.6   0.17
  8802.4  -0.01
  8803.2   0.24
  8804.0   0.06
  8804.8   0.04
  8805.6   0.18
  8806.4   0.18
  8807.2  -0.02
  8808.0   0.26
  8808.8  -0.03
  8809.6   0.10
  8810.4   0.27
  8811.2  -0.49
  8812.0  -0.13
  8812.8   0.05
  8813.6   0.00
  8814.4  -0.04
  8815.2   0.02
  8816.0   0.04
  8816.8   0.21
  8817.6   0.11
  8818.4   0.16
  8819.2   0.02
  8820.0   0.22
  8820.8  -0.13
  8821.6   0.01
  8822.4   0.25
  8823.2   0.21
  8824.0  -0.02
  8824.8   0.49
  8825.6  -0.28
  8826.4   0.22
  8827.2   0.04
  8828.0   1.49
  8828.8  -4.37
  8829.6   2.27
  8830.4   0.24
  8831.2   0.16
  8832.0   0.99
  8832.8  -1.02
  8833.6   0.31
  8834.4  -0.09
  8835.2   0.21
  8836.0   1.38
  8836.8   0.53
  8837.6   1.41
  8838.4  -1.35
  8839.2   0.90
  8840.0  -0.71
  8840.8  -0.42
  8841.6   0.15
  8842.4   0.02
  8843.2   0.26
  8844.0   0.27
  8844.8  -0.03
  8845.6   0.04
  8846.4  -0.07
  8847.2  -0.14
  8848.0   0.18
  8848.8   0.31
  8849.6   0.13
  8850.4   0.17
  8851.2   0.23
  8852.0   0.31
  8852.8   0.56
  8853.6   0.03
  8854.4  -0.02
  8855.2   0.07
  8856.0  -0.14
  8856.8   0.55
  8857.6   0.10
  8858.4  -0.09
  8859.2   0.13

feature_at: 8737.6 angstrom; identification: [O II] 3727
